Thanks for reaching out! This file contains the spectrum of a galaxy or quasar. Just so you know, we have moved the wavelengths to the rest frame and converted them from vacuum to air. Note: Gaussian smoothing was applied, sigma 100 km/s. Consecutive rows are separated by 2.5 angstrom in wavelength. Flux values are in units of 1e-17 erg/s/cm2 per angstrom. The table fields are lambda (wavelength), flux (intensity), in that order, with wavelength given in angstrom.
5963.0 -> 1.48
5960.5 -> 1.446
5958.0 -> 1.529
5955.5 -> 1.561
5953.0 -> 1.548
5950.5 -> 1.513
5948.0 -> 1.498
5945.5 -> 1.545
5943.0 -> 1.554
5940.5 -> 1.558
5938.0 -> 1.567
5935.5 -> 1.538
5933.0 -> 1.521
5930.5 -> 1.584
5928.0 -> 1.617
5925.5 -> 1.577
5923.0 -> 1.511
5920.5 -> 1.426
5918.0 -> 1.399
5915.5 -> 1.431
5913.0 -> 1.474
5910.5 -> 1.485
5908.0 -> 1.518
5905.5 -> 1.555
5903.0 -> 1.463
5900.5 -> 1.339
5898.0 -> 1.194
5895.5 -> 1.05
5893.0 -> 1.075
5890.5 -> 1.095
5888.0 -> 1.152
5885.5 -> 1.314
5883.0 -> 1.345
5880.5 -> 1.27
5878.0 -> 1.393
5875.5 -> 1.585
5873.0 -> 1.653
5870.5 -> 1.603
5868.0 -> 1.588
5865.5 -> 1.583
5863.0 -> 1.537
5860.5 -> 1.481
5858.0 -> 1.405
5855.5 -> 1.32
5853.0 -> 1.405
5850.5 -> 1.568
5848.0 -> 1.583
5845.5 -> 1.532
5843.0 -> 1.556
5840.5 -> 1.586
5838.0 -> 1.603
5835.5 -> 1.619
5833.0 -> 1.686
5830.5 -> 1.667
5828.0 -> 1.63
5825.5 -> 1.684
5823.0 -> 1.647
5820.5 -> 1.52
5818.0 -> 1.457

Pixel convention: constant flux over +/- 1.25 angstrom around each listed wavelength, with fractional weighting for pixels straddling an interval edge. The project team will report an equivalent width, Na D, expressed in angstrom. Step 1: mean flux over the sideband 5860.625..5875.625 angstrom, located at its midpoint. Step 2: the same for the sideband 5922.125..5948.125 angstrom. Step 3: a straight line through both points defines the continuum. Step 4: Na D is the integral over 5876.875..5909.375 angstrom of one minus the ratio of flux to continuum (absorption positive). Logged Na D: 5.8 angstrom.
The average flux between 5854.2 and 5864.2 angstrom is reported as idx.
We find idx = 1.44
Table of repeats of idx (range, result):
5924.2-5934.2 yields 1.57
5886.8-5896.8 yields 1.09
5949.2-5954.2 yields 1.53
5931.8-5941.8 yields 1.55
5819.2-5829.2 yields 1.62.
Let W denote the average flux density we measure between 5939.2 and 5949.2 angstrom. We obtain 1.54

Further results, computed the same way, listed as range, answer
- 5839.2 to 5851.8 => 1.56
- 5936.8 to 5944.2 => 1.56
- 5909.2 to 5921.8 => 1.44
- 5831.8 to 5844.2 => 1.61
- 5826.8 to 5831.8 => 1.65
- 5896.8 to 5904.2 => 1.33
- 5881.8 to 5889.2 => 1.27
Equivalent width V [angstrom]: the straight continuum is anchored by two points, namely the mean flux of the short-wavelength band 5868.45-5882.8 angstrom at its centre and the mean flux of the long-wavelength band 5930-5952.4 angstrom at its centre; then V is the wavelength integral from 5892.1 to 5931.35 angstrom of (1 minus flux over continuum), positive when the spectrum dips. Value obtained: 2.6 angstrom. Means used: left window 1.49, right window 1.54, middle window 1.42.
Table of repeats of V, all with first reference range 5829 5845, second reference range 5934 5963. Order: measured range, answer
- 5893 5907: 2.4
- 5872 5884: 1.0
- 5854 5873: 1.0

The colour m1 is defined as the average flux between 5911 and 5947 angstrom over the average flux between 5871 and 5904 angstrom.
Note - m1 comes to 1.2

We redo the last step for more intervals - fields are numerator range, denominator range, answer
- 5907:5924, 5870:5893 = 1.08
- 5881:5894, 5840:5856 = 0.80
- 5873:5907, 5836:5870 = 0.86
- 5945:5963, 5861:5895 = 1.09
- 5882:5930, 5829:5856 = 0.88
